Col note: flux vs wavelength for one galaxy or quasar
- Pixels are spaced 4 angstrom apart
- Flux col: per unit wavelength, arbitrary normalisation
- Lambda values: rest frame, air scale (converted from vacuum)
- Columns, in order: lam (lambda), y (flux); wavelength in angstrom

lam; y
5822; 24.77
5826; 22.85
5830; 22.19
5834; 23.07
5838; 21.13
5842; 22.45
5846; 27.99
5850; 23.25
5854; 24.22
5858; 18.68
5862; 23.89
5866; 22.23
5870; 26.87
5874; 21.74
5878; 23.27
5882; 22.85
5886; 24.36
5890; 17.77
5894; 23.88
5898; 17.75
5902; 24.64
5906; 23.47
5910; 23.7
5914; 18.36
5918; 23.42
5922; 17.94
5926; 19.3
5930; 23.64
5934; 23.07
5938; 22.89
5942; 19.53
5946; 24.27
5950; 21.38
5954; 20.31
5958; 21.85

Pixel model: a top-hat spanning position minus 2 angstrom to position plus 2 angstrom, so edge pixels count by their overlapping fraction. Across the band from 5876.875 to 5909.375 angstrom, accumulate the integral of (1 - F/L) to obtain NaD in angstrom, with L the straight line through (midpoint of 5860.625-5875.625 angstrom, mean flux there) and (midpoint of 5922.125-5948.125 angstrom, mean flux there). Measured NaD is 1.0 angstrom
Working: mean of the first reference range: 23.7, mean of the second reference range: 21.8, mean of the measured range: 22.3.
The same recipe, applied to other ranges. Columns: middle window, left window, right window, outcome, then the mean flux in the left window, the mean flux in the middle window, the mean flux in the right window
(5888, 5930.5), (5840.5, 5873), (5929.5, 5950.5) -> 3.2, 23.7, 21.2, 22.5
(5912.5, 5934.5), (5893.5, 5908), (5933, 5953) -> 1.3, 22.3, 20.9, 22.1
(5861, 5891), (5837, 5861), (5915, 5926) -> -1.4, 23.1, 23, 20.2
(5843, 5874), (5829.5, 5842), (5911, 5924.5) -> -3.0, 22.2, 23.7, 20.2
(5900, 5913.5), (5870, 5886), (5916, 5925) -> -1.2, 23.4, 23.3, 20.5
